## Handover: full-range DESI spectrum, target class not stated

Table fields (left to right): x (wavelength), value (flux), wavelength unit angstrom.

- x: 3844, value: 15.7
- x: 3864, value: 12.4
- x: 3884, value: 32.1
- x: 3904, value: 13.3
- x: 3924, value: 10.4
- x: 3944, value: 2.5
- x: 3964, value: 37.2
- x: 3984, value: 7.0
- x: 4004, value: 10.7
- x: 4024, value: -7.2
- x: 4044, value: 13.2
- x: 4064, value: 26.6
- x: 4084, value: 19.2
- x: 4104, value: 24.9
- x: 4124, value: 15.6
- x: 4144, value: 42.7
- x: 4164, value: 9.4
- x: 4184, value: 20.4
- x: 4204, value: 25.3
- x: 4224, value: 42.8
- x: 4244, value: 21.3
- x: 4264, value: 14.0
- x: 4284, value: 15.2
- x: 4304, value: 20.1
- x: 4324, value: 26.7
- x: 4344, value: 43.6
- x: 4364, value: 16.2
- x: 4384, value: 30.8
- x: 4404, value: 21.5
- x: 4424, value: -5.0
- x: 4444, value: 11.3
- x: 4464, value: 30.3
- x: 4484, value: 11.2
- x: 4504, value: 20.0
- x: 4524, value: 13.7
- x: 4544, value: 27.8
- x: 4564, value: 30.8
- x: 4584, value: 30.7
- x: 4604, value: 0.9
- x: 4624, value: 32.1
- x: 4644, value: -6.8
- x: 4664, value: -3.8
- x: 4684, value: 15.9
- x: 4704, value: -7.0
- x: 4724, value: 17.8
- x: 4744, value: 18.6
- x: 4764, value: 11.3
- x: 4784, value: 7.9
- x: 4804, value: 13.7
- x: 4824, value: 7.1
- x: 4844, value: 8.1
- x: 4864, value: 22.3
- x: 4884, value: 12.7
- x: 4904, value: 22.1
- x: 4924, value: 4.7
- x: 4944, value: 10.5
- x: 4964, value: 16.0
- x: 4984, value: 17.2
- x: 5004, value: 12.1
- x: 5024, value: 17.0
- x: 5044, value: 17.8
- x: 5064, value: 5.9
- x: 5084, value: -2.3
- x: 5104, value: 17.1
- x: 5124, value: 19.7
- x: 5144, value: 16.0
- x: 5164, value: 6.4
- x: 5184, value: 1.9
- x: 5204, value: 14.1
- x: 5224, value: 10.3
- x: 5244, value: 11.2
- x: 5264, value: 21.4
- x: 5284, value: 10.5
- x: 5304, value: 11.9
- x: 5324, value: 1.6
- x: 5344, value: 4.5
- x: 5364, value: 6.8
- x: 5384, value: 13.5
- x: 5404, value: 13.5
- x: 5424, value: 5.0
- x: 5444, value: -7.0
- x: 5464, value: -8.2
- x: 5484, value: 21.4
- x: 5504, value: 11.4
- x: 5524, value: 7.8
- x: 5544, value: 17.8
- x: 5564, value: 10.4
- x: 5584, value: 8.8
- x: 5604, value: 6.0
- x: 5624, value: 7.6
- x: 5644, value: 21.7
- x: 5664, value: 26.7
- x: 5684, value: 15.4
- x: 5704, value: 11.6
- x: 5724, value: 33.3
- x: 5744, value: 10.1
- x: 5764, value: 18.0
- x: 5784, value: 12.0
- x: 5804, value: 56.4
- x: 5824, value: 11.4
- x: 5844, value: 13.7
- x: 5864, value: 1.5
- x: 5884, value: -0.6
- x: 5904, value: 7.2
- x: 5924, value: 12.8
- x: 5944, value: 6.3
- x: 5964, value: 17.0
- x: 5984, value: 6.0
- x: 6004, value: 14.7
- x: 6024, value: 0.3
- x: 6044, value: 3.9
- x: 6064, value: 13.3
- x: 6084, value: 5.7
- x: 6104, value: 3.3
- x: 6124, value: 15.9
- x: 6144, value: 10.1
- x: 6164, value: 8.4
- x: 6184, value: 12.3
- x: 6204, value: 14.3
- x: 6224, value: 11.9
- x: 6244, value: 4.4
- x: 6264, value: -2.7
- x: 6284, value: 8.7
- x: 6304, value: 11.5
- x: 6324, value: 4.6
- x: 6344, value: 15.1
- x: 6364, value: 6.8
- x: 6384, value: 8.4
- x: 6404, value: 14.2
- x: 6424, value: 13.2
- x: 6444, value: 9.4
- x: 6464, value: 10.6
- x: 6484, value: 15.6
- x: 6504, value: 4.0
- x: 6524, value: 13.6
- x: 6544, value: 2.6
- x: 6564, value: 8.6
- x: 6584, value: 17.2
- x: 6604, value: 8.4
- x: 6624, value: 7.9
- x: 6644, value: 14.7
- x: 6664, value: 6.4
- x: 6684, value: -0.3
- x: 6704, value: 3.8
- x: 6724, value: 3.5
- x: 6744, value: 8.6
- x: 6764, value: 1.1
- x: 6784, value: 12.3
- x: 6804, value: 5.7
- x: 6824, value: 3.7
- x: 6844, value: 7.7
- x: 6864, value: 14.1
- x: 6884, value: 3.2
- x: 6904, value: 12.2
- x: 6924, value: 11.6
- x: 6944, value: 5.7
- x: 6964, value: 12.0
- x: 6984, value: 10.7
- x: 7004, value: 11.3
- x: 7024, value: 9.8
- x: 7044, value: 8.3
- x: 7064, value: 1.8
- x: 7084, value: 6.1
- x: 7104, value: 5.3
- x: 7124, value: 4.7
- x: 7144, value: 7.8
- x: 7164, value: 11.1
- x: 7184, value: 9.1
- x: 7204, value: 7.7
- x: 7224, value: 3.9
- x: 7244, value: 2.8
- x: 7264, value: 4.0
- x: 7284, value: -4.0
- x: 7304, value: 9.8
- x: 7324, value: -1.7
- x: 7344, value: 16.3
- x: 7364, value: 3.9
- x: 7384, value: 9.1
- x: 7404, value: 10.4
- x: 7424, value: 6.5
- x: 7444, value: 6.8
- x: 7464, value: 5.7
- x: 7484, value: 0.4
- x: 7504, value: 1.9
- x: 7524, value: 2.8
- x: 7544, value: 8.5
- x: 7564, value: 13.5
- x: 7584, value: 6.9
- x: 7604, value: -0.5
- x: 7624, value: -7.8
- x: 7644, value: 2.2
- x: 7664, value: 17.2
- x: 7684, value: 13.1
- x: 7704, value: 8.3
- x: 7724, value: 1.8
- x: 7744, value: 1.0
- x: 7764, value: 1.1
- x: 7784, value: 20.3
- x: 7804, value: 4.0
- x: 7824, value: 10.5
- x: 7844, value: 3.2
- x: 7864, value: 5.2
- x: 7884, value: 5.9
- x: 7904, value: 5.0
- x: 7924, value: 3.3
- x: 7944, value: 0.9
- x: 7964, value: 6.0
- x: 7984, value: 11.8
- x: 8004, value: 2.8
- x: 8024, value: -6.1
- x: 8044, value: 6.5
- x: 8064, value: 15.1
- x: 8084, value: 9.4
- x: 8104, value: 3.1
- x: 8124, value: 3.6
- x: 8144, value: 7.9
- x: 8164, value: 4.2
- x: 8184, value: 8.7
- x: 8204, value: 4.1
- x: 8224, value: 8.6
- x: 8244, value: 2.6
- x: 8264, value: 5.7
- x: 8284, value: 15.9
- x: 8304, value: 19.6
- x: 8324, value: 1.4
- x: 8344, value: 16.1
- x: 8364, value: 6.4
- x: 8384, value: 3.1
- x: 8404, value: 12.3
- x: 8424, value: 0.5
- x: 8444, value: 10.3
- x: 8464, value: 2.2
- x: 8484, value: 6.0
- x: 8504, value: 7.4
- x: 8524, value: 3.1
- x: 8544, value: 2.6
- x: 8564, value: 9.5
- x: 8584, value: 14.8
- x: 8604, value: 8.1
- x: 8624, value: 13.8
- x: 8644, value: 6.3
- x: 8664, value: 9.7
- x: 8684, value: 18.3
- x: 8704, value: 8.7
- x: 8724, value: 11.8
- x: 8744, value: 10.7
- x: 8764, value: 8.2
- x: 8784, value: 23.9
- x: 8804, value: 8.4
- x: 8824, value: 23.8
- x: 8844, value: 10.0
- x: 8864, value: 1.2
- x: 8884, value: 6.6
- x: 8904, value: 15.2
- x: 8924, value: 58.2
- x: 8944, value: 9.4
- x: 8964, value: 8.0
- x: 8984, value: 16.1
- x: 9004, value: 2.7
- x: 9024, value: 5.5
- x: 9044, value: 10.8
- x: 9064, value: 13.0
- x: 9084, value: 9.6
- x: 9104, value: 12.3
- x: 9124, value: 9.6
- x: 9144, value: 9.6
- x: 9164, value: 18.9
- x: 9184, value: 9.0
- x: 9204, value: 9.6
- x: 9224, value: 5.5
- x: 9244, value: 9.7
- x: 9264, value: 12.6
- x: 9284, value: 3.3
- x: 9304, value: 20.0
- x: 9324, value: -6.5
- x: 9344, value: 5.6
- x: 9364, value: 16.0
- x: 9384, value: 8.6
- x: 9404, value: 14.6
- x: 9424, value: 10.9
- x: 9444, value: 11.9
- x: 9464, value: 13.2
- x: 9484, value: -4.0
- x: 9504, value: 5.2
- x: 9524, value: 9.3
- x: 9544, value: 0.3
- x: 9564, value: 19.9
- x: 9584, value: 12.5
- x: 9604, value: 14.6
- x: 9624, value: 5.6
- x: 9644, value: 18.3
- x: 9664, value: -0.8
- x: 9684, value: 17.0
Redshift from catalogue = 1.39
